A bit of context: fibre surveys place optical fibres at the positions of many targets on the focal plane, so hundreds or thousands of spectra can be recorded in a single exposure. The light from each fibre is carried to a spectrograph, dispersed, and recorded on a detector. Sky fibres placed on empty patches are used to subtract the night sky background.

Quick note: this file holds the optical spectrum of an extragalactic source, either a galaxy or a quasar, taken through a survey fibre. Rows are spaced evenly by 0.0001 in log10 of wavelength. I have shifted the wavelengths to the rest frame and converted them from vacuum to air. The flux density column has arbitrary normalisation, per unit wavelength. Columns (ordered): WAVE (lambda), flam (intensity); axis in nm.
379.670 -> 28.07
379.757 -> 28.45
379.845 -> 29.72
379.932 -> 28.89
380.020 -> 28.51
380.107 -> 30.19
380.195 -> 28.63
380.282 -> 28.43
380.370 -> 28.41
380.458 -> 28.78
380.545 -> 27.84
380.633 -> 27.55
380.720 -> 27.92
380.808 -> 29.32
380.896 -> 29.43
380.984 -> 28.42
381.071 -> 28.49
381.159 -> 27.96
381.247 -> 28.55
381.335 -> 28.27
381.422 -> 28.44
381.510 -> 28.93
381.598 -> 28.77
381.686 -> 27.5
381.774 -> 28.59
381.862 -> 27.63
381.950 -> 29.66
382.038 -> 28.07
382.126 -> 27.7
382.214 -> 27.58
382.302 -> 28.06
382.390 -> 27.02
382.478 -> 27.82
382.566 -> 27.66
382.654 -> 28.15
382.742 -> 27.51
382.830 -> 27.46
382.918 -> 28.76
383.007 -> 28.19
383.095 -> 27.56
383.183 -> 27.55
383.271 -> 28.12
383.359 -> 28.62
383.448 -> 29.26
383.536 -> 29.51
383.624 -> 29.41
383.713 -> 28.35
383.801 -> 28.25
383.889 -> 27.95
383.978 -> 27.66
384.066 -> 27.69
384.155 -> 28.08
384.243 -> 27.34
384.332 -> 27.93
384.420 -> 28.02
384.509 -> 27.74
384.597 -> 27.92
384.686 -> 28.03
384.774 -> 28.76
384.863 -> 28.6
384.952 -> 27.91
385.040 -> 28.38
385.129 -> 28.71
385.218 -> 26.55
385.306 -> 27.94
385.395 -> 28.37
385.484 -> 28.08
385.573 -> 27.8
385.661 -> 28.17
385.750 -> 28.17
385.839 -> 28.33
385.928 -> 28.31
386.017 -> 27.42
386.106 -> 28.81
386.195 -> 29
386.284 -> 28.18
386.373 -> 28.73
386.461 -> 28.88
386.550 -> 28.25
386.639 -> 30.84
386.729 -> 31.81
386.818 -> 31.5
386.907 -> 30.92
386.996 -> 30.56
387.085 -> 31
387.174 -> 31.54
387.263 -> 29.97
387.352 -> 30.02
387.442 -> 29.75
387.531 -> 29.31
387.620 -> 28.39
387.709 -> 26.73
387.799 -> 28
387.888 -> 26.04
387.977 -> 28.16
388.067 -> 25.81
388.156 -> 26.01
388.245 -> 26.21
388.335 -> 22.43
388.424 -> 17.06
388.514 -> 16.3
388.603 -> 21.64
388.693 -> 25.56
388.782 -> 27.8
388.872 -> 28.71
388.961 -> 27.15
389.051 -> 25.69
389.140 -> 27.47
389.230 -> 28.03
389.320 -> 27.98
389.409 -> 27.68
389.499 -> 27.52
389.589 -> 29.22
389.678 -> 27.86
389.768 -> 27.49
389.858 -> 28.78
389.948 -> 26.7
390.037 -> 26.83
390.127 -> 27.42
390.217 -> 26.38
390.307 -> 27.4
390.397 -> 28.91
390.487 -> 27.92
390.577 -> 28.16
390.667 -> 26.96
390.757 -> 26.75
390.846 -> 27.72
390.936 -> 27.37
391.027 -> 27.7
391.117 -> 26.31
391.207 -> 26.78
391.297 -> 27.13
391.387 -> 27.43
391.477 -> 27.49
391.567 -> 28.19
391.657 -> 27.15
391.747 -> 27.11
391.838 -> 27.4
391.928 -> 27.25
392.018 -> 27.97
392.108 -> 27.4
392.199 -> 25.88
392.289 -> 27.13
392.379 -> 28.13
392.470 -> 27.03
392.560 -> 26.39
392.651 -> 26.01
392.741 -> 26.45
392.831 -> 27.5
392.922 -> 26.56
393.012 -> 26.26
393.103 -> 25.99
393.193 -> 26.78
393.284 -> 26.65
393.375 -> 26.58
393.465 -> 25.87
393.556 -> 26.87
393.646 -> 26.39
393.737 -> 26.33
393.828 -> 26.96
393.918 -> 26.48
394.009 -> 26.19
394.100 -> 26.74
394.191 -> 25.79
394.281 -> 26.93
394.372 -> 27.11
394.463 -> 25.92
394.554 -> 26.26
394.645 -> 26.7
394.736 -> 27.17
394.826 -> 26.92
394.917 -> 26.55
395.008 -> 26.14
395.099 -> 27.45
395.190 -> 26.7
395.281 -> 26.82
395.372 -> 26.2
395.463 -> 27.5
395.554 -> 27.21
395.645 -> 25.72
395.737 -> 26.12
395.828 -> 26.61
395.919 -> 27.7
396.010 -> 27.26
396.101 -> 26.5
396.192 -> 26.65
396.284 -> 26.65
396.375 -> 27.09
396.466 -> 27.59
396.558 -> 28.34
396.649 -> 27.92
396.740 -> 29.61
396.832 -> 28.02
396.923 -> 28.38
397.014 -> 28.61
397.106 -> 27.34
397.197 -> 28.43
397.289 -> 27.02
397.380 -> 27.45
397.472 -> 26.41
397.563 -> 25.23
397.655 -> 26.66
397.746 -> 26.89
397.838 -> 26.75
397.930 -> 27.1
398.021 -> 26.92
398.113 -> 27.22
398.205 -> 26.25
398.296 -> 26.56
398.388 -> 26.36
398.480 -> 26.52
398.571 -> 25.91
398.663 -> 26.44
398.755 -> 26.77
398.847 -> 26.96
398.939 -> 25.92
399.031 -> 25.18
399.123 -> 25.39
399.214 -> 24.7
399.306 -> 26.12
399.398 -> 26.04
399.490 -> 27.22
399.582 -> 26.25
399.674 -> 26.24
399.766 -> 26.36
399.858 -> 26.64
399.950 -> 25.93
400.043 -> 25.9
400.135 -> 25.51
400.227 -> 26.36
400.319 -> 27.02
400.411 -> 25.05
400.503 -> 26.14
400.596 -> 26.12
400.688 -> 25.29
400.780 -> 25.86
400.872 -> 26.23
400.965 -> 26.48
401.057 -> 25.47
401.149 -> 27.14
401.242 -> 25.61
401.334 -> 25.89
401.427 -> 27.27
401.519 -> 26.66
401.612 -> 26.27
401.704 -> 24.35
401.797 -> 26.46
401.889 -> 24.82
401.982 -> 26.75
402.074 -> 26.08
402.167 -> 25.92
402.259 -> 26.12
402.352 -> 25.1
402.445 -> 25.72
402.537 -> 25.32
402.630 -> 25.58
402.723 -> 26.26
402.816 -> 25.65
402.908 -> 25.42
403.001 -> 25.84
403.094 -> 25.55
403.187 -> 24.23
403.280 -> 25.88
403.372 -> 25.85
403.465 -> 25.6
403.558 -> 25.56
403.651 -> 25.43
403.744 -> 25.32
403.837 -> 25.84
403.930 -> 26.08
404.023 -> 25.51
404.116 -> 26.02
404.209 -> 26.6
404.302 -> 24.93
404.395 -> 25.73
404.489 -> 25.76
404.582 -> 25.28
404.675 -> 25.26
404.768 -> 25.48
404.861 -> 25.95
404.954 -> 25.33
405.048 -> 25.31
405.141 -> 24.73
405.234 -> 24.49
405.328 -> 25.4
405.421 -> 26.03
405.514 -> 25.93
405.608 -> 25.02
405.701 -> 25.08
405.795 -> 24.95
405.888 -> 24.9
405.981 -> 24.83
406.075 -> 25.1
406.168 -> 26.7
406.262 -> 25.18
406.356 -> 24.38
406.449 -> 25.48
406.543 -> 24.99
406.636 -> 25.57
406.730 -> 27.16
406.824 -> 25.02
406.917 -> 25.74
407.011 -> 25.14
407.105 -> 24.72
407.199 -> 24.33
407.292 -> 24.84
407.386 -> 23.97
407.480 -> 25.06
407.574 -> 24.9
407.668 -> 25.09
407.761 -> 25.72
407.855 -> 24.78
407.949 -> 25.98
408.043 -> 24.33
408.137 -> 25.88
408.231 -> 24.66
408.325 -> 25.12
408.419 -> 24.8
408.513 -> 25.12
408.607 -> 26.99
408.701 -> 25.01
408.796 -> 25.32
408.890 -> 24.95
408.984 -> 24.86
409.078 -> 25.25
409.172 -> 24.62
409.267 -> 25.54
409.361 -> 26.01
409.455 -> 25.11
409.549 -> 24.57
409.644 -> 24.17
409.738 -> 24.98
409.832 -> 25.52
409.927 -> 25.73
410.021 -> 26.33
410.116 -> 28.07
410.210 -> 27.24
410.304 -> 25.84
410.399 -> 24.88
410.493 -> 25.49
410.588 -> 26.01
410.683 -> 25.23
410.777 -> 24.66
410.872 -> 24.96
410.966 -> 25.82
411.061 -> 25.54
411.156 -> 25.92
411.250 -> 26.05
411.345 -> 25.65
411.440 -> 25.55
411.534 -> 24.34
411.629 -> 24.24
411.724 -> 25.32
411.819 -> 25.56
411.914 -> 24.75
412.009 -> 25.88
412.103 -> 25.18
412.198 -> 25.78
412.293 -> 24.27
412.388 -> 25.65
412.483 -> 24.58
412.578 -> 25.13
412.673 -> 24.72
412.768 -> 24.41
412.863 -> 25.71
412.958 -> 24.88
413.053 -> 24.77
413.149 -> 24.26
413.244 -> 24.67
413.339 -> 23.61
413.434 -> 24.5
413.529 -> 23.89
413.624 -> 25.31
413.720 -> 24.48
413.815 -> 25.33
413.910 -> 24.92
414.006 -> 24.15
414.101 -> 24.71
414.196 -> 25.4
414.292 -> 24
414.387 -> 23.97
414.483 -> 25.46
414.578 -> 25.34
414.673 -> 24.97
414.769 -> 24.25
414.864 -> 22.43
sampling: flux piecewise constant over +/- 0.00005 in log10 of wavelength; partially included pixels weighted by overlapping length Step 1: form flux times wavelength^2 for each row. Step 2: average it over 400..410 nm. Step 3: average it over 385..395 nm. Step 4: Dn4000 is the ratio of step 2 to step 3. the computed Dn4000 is 1.01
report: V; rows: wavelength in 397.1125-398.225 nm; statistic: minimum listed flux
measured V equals 25.23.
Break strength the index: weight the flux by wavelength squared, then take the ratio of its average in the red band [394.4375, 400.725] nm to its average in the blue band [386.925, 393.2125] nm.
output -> 1.02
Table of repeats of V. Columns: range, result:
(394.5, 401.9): 24.35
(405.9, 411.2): 23.97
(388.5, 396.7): 16.3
